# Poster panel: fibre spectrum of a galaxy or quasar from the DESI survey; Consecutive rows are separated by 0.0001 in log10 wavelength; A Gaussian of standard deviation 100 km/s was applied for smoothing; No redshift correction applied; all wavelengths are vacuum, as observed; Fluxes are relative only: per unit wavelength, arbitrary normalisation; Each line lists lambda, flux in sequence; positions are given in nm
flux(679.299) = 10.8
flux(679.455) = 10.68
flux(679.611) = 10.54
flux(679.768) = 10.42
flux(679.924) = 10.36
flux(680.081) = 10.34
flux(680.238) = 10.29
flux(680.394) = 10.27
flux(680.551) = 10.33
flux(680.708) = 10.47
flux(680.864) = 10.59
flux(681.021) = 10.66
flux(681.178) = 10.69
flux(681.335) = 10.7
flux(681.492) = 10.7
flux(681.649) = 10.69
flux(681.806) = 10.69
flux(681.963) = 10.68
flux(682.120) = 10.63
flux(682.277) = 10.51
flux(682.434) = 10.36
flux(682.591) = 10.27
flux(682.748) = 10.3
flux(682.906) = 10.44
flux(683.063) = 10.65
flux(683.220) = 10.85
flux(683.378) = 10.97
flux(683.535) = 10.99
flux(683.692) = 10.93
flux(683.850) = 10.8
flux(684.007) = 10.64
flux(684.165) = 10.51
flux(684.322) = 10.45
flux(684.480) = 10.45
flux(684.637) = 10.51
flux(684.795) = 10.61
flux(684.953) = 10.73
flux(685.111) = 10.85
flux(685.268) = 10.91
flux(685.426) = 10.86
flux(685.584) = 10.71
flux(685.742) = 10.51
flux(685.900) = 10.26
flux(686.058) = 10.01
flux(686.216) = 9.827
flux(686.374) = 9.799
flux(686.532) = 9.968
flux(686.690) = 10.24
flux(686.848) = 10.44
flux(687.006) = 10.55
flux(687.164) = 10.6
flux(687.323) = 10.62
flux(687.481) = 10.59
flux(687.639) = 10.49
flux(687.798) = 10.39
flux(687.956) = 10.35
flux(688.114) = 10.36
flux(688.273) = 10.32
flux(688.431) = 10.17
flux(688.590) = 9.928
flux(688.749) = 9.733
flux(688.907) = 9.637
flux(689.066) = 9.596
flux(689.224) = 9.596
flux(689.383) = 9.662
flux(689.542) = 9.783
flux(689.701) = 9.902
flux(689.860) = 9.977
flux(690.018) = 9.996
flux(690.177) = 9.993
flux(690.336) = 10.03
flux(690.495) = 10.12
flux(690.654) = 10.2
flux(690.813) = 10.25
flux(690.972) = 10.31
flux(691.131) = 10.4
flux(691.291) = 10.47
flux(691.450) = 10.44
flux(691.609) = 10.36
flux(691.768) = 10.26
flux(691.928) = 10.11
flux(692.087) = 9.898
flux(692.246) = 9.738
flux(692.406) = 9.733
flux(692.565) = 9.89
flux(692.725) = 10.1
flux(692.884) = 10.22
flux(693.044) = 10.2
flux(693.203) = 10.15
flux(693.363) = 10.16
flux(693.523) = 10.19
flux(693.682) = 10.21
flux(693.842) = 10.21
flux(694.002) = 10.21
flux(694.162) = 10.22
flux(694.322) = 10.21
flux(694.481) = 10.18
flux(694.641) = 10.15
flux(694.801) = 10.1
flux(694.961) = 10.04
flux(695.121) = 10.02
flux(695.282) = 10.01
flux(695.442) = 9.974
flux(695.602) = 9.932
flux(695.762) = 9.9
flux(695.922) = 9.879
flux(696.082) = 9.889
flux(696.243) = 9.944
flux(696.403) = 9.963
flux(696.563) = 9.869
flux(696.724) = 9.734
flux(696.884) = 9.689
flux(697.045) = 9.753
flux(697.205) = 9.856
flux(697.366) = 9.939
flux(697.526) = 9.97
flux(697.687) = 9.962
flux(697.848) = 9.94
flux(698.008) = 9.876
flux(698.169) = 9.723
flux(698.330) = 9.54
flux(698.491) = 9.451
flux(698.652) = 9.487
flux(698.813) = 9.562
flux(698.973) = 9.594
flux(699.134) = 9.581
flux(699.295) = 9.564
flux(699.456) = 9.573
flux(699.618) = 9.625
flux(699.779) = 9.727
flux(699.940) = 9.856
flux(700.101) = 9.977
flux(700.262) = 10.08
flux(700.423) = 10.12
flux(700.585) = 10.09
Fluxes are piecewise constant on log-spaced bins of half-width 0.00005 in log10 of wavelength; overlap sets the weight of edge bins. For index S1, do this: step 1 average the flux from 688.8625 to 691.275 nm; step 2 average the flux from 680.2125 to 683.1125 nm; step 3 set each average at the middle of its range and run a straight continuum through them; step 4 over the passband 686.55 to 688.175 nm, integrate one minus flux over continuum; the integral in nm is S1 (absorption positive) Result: -0.05 nm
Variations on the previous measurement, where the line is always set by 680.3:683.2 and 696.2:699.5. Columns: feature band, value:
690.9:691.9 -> -0.03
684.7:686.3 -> -0.03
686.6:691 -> 0.03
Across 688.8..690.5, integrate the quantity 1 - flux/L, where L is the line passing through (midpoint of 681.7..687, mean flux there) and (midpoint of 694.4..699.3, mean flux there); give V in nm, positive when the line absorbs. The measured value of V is 0.07 nm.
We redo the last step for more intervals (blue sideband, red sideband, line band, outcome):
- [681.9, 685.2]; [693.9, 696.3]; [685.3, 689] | 0.06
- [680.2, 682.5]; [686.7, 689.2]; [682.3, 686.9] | -0.05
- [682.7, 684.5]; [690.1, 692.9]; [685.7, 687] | 0.04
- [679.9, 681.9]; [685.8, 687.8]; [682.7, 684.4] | -0.04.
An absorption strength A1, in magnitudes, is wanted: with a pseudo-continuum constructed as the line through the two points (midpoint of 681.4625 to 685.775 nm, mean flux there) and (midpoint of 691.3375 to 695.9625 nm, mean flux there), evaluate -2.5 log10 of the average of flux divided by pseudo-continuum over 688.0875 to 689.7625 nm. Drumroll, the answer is 0.05 mag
